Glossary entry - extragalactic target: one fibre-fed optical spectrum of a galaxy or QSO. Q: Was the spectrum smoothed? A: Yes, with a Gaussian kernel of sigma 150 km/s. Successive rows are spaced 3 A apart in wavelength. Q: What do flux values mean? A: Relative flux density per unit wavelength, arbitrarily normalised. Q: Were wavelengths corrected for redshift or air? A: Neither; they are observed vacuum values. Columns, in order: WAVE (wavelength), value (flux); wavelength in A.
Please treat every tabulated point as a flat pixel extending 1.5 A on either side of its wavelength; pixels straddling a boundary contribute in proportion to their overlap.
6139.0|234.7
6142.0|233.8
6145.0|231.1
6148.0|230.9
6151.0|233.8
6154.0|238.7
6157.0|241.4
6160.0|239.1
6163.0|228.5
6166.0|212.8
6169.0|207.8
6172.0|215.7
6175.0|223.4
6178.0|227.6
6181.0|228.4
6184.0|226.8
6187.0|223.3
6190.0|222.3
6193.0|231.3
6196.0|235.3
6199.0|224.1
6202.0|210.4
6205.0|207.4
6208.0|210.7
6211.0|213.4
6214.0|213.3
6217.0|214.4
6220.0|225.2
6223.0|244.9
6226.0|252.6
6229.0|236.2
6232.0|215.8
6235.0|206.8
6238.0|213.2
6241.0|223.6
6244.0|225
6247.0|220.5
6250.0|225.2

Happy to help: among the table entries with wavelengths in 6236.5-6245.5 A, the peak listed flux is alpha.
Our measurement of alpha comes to 225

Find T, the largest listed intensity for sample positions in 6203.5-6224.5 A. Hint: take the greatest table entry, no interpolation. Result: 244.9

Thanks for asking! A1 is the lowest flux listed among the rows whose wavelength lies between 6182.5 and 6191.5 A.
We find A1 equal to 222.3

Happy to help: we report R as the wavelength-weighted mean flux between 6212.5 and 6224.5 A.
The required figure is 224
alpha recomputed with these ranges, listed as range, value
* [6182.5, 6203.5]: 235.3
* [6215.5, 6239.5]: 252.6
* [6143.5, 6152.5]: 233.8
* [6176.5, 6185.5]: 228.4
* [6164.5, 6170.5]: 212.8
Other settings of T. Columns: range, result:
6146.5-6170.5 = 241.4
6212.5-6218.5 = 214.4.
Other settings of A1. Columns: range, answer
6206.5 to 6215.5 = 210.7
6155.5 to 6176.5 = 207.8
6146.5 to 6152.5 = 230.9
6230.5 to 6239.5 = 206.8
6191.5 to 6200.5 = 224.1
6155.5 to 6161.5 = 239.1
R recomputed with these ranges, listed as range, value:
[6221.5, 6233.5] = 237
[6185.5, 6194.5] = 226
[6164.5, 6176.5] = 215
